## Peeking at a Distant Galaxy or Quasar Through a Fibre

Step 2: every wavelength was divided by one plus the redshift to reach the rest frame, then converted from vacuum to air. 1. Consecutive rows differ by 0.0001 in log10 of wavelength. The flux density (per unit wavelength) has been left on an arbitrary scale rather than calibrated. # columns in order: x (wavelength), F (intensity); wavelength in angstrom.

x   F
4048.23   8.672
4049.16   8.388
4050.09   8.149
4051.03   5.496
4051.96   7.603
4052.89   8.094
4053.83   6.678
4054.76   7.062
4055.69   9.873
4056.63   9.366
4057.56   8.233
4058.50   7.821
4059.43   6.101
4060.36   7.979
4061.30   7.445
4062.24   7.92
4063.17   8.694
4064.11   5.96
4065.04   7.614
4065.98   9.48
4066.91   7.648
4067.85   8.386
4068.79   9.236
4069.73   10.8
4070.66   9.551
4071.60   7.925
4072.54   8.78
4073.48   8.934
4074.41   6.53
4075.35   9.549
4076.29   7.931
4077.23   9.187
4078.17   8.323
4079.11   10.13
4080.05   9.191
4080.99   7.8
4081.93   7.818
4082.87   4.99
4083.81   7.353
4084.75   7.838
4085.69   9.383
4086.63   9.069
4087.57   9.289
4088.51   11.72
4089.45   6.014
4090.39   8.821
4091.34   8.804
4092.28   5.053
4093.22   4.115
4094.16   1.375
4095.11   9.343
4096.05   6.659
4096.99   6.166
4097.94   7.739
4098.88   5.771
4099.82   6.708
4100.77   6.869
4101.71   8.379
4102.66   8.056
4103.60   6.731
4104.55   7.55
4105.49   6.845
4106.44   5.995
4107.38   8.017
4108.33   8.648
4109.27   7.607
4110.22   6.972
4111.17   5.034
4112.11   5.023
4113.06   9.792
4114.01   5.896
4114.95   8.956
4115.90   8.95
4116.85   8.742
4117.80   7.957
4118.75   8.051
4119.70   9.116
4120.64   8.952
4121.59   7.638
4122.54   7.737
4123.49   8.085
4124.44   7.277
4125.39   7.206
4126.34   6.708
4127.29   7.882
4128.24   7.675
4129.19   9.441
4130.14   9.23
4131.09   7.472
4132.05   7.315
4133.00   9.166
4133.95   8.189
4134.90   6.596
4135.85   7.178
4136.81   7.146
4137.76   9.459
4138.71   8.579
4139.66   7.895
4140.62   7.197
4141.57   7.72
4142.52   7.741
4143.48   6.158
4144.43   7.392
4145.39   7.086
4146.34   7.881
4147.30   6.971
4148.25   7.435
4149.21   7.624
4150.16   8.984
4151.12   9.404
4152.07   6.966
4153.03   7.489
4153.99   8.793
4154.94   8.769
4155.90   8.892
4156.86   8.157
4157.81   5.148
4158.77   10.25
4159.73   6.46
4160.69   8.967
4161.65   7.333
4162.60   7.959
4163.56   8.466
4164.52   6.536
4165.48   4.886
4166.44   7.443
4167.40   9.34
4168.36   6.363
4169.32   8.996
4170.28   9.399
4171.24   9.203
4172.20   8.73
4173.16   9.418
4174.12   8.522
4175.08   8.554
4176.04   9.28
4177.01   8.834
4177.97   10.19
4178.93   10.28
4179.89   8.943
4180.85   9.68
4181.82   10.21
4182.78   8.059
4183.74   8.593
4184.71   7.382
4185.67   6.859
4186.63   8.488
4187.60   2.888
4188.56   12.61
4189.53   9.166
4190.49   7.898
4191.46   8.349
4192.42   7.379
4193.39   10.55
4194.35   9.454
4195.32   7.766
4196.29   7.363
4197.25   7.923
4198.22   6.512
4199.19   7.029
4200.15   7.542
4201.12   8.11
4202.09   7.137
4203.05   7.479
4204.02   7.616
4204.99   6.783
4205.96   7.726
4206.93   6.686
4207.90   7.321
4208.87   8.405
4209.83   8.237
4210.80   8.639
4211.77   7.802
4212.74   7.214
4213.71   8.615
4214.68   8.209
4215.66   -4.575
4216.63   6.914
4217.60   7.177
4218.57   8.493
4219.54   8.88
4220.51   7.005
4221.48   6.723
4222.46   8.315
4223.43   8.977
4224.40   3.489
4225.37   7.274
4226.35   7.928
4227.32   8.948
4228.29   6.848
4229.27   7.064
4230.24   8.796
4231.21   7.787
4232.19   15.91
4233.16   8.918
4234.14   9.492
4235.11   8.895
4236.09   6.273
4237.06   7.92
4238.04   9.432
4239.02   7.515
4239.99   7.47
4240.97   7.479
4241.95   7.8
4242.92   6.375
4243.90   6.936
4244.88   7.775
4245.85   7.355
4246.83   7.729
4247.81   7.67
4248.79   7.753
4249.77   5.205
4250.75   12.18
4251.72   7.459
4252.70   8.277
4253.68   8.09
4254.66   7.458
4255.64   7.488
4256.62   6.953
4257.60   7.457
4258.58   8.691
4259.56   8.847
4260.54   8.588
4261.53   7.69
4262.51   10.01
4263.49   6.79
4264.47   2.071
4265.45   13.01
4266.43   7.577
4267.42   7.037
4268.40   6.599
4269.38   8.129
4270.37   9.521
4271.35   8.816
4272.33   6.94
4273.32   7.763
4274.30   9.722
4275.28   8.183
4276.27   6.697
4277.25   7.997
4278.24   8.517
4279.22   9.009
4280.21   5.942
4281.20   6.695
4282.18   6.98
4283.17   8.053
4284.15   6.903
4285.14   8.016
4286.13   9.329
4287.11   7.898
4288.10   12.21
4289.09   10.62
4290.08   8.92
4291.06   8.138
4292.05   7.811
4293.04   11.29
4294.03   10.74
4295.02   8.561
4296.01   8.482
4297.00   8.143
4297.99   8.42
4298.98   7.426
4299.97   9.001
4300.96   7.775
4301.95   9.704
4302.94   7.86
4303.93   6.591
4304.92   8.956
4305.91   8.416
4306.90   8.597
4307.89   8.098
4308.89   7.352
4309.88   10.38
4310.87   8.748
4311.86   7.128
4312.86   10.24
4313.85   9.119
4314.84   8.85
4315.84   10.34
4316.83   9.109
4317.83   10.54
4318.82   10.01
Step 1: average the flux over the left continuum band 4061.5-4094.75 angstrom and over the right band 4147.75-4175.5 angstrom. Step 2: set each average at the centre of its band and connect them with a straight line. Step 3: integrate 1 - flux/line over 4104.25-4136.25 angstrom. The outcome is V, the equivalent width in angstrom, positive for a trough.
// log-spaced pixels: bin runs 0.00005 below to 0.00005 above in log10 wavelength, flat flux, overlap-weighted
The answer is 1.29 angstrom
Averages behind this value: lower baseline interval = 8.03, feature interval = 7.74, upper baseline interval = 8.09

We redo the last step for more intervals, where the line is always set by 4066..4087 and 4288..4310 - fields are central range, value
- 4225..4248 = 1.4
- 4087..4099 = 2.1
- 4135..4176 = 3.1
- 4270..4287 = 1.6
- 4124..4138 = 1.2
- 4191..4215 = 2.3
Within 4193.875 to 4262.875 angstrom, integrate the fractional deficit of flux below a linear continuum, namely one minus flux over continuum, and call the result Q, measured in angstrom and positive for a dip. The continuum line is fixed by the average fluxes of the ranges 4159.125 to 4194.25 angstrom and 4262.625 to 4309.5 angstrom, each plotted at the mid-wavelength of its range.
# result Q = 5.1 angstrom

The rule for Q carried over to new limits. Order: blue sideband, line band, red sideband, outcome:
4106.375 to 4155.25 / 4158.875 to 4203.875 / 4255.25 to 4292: -1.9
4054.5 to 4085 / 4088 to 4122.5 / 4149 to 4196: 3.9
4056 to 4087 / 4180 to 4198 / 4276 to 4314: 0.1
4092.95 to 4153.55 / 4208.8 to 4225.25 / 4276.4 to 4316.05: 2.3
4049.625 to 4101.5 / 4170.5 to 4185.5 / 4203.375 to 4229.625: -3.5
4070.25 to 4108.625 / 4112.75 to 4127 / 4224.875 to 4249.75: -0.5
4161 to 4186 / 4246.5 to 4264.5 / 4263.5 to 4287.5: 0.2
